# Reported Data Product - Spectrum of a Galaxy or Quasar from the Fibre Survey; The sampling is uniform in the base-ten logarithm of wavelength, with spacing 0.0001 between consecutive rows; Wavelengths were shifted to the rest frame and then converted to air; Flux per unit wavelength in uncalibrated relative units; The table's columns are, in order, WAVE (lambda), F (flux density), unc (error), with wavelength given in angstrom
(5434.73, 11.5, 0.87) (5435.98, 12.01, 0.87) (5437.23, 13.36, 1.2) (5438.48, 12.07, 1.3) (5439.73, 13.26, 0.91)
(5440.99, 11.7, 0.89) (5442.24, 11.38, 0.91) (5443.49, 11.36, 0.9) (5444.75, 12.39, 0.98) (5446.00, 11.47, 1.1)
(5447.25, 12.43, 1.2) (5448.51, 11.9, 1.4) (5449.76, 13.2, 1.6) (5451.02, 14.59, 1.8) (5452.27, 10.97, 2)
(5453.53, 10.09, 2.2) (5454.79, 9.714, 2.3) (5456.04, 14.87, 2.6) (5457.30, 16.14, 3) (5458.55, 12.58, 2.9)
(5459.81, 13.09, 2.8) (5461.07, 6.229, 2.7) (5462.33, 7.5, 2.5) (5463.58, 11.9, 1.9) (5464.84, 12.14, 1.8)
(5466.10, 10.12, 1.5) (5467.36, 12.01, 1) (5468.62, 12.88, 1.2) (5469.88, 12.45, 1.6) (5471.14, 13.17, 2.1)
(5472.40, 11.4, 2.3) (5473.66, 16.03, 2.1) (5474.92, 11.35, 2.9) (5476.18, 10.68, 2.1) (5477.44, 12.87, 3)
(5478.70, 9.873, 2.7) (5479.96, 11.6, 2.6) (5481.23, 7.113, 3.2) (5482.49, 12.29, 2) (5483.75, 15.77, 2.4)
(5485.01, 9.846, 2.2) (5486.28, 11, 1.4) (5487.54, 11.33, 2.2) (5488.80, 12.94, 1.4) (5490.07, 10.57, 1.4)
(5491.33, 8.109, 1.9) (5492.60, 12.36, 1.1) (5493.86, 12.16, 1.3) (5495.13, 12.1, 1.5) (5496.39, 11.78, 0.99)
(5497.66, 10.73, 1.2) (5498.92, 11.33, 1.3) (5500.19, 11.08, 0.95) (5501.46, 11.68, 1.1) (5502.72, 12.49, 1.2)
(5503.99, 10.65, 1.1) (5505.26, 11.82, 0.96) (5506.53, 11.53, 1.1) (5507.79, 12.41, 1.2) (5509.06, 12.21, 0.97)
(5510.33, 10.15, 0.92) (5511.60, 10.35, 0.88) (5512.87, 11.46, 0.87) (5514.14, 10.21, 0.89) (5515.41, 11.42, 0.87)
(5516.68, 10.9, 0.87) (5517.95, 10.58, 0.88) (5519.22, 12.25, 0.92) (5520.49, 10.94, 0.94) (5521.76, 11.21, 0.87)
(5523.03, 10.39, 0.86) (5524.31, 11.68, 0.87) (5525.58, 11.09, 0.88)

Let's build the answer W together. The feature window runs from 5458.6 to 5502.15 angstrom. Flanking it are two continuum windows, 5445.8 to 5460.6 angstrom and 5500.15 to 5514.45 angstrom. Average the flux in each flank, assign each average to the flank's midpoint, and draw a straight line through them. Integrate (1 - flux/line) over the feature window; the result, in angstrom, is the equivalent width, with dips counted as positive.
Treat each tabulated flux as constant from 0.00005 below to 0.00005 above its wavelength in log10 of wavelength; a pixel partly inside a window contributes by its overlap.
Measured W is 2.0 angstrom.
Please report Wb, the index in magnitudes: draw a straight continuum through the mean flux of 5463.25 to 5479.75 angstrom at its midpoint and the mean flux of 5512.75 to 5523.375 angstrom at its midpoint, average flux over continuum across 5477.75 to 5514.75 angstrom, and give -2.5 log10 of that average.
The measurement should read 0.02 mag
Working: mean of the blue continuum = 12.1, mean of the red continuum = 11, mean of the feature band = 11.3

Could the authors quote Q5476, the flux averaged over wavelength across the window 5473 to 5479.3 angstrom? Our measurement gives 12.2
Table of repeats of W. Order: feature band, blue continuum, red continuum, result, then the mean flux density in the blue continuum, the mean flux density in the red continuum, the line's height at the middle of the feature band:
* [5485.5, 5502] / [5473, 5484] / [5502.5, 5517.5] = 0.3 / 11.8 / 11.3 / 11.5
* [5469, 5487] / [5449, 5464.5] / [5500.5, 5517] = -0.4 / 11.8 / 11.3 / 11.6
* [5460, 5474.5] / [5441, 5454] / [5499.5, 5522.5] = 0.3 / 12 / 11.3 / 11.8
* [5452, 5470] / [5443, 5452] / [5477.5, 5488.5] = 0.7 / 12.4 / 11.3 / 12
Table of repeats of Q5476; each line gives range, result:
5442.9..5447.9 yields 11.9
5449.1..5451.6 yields 13.9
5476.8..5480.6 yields 11.4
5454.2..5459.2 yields 13.4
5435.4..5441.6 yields 12.5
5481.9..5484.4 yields 14.1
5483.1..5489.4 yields 12.2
